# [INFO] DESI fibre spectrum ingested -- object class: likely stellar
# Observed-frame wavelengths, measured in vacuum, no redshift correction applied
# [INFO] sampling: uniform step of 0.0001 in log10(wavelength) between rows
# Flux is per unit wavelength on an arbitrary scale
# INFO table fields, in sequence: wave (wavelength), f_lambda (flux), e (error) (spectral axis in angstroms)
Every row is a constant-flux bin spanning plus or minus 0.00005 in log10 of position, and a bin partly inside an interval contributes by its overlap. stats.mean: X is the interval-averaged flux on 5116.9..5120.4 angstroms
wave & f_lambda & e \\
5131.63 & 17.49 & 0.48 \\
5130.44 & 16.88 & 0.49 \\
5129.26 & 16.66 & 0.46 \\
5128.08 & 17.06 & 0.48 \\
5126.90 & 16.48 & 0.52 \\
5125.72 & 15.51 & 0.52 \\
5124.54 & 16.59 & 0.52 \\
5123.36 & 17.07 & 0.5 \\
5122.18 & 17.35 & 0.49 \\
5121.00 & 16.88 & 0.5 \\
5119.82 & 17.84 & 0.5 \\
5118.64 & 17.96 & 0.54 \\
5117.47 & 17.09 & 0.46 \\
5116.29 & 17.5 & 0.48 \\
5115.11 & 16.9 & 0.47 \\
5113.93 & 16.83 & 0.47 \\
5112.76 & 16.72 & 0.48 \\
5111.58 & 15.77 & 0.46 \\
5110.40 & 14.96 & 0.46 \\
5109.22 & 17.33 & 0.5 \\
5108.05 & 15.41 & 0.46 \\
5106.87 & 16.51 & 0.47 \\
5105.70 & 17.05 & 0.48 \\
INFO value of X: 17.7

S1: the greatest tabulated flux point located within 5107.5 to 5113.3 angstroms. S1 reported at 17.33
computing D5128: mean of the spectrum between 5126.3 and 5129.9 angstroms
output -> 16.7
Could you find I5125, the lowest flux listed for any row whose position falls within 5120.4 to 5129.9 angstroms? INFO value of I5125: 15.51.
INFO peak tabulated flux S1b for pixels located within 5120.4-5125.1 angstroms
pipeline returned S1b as 17.35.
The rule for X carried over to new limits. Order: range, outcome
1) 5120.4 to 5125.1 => 17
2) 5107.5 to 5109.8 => 16.4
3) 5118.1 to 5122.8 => 17.5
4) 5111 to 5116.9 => 16.7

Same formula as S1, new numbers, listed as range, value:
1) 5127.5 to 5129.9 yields 17.06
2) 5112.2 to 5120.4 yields 17.96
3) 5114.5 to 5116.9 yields 17.5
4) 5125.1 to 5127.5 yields 16.48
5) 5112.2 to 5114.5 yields 16.83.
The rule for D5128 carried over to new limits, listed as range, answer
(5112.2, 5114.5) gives 16.8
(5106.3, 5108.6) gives 15.9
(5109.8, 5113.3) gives 15.8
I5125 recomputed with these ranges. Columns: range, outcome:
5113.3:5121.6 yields 16.83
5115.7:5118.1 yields 17.09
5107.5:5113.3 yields 14.96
